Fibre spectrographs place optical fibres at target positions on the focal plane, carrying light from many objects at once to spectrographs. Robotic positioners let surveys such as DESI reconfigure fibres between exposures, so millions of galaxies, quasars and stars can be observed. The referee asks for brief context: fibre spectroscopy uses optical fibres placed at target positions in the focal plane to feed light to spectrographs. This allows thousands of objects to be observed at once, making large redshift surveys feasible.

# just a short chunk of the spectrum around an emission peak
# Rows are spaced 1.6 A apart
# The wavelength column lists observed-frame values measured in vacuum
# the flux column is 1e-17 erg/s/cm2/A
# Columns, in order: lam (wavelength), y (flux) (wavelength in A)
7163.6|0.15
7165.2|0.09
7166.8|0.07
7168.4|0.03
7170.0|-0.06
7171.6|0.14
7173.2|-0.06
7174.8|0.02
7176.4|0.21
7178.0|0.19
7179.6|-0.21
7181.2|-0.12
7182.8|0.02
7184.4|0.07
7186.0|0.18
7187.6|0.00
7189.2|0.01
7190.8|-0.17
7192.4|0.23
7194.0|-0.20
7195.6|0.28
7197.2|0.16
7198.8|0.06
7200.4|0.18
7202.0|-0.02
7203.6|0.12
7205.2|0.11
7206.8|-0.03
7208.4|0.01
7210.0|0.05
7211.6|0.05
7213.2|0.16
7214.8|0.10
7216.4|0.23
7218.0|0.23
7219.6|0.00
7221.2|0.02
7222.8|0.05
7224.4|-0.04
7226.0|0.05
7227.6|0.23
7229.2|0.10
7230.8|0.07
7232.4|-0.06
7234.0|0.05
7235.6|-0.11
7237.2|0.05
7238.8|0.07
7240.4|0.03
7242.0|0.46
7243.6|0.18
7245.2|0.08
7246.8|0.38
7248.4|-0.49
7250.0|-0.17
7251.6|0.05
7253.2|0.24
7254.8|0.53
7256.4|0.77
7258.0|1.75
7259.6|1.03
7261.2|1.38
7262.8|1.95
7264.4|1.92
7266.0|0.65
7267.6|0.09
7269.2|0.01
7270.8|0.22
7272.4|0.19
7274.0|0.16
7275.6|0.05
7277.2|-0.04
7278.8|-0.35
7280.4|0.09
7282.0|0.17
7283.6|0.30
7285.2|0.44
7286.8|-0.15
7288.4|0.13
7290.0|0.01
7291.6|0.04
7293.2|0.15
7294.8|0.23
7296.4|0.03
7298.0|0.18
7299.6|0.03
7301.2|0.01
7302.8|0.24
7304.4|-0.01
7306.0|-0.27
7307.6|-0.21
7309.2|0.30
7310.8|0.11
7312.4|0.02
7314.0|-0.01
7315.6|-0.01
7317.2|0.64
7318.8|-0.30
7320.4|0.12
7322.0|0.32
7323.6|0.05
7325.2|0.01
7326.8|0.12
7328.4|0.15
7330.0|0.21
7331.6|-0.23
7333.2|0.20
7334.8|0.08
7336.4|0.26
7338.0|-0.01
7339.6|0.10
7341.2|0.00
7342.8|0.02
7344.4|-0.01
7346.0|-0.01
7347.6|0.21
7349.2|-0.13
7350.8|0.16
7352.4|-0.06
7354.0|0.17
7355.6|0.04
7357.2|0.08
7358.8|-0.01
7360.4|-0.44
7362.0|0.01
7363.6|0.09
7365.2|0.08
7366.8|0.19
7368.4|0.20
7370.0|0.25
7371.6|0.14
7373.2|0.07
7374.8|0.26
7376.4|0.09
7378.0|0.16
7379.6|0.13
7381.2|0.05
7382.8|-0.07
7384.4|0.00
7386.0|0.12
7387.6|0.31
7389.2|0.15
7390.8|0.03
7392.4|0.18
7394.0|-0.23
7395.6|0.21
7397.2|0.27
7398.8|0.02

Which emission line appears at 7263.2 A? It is [O II] 3727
